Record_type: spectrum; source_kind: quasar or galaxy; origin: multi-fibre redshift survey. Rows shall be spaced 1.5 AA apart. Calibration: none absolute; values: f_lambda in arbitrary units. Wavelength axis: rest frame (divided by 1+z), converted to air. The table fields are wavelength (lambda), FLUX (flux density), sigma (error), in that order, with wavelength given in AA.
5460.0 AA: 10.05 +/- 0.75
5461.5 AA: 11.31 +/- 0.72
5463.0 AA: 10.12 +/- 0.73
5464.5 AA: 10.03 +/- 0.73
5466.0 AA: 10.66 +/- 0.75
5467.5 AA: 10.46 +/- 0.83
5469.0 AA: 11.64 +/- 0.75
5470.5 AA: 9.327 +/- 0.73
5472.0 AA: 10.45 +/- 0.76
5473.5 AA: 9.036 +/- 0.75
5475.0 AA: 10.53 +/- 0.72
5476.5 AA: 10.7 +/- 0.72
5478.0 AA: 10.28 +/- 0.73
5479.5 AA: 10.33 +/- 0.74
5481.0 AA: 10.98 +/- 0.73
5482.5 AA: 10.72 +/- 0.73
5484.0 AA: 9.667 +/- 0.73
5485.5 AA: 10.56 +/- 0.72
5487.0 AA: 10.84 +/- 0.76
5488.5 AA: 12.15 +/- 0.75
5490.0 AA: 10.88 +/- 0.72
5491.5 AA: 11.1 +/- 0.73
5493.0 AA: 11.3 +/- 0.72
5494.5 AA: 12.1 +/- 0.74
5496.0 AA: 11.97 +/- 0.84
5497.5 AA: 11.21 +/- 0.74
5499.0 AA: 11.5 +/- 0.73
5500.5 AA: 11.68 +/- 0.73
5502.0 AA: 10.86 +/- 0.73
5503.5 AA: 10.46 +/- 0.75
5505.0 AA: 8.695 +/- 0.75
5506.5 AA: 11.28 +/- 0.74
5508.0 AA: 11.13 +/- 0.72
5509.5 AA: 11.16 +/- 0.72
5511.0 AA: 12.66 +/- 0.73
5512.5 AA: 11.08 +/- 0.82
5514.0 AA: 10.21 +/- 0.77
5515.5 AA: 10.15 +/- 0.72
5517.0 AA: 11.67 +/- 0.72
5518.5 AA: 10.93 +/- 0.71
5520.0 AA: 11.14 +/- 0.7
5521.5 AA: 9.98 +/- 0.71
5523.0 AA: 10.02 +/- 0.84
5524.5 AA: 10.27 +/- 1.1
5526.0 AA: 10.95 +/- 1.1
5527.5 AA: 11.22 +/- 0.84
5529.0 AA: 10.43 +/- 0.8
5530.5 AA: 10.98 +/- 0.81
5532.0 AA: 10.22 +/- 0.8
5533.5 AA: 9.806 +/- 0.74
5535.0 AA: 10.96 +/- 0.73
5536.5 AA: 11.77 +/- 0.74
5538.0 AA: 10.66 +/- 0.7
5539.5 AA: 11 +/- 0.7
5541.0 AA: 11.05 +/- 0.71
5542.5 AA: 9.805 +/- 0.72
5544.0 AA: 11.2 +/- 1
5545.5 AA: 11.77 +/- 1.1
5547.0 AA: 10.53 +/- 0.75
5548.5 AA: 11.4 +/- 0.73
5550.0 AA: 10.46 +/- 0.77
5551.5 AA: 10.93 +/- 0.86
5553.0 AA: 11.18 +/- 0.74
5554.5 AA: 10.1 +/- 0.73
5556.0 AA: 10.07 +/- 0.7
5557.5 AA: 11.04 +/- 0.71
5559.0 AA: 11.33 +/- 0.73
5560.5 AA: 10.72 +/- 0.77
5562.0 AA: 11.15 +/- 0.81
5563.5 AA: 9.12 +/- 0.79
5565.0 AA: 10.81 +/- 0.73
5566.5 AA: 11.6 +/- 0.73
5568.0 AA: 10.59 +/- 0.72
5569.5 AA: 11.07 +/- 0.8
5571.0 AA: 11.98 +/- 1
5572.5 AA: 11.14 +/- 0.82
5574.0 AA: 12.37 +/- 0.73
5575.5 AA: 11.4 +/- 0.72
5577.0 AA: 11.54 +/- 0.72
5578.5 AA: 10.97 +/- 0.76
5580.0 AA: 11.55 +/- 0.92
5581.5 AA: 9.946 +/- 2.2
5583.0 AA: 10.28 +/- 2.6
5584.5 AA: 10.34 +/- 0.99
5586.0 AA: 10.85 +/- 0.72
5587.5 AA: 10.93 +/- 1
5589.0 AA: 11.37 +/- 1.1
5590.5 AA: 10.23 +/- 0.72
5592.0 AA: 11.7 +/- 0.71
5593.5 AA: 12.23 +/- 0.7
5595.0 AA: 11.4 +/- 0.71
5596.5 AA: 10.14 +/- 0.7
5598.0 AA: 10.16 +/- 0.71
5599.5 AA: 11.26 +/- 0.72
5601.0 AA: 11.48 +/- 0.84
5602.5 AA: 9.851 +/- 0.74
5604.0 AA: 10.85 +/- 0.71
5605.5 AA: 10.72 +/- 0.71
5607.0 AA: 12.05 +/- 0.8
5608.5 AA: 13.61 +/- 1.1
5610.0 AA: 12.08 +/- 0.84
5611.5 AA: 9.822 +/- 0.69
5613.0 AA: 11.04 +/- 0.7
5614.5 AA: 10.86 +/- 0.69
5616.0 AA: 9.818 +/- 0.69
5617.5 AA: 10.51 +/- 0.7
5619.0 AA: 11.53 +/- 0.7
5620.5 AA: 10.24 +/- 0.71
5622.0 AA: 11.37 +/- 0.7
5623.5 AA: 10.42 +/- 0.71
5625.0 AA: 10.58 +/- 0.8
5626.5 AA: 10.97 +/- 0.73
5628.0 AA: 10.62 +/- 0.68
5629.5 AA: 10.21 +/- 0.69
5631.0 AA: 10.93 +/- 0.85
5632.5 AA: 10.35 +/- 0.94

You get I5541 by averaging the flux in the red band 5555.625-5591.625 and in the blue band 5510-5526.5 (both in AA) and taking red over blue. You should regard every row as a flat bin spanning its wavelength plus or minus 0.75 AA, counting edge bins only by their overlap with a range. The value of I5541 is 1.0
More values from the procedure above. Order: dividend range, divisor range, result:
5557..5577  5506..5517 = 1.00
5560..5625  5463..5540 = 1.02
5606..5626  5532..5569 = 1.03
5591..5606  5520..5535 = 1.05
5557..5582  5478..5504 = 1.00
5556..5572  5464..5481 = 1.05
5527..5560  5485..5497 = 0.95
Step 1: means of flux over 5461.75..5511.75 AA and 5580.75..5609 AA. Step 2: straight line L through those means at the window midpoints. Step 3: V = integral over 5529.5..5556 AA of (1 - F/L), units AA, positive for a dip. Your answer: 0.29 AA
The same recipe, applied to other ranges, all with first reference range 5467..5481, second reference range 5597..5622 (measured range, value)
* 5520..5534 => 0.15 AA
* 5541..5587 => -0.58 AA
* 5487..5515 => -1.88 AA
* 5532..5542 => -0.14 AA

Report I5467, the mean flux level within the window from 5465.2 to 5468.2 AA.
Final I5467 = 10.6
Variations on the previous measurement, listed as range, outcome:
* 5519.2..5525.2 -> 10.4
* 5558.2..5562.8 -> 11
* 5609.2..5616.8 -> 10.7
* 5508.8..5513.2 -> 11.6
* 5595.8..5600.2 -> 10.5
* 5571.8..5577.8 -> 11.6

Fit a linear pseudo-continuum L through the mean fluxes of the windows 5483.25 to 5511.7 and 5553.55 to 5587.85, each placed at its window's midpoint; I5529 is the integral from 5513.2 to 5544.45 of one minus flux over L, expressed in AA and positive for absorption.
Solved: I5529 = 1.0 AA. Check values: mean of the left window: 11.1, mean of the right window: 10.9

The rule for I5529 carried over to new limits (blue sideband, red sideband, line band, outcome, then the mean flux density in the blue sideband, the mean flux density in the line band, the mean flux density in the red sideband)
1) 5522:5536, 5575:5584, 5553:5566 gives 0.2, 10.6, 10.6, 10.9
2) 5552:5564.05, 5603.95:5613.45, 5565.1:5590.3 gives -0.3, 10.6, 11.1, 11.5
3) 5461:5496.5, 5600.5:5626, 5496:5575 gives -0.5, 10.7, 10.9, 11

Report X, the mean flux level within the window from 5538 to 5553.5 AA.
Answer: 10.9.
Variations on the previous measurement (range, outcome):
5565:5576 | 11.4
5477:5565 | 10.8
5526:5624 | 10.9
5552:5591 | 10.9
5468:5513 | 10.9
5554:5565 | 10.5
